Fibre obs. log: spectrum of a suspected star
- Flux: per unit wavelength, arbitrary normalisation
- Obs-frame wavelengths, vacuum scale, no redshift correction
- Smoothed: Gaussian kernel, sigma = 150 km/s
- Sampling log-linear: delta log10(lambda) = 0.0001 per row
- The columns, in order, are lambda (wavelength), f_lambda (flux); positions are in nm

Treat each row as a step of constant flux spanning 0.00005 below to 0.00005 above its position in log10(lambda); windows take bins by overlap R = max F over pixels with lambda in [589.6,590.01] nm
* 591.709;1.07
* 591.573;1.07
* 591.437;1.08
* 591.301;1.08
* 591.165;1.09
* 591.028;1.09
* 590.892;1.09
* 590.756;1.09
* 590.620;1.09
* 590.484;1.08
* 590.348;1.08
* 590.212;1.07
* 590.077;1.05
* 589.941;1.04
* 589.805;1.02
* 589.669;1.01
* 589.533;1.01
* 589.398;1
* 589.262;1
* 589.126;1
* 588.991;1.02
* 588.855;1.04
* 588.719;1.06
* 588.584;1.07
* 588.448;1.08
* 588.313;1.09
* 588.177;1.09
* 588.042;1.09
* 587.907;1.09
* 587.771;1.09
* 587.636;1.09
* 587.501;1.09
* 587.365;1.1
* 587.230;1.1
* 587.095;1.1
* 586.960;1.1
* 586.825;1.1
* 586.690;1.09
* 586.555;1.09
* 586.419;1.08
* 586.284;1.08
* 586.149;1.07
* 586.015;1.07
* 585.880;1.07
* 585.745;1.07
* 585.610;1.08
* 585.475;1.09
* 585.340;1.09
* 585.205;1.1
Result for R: 1.04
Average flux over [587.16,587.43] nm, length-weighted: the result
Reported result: 1.1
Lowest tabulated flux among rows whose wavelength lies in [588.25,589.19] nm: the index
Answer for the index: 1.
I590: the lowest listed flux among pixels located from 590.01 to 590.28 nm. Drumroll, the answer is 1.05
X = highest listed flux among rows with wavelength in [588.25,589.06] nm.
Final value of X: 1.09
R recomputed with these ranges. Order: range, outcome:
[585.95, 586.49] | 1.08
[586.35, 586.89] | 1.1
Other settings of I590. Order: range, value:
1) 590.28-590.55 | 1.08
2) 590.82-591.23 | 1.09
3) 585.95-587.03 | 1.07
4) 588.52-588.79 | 1.06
